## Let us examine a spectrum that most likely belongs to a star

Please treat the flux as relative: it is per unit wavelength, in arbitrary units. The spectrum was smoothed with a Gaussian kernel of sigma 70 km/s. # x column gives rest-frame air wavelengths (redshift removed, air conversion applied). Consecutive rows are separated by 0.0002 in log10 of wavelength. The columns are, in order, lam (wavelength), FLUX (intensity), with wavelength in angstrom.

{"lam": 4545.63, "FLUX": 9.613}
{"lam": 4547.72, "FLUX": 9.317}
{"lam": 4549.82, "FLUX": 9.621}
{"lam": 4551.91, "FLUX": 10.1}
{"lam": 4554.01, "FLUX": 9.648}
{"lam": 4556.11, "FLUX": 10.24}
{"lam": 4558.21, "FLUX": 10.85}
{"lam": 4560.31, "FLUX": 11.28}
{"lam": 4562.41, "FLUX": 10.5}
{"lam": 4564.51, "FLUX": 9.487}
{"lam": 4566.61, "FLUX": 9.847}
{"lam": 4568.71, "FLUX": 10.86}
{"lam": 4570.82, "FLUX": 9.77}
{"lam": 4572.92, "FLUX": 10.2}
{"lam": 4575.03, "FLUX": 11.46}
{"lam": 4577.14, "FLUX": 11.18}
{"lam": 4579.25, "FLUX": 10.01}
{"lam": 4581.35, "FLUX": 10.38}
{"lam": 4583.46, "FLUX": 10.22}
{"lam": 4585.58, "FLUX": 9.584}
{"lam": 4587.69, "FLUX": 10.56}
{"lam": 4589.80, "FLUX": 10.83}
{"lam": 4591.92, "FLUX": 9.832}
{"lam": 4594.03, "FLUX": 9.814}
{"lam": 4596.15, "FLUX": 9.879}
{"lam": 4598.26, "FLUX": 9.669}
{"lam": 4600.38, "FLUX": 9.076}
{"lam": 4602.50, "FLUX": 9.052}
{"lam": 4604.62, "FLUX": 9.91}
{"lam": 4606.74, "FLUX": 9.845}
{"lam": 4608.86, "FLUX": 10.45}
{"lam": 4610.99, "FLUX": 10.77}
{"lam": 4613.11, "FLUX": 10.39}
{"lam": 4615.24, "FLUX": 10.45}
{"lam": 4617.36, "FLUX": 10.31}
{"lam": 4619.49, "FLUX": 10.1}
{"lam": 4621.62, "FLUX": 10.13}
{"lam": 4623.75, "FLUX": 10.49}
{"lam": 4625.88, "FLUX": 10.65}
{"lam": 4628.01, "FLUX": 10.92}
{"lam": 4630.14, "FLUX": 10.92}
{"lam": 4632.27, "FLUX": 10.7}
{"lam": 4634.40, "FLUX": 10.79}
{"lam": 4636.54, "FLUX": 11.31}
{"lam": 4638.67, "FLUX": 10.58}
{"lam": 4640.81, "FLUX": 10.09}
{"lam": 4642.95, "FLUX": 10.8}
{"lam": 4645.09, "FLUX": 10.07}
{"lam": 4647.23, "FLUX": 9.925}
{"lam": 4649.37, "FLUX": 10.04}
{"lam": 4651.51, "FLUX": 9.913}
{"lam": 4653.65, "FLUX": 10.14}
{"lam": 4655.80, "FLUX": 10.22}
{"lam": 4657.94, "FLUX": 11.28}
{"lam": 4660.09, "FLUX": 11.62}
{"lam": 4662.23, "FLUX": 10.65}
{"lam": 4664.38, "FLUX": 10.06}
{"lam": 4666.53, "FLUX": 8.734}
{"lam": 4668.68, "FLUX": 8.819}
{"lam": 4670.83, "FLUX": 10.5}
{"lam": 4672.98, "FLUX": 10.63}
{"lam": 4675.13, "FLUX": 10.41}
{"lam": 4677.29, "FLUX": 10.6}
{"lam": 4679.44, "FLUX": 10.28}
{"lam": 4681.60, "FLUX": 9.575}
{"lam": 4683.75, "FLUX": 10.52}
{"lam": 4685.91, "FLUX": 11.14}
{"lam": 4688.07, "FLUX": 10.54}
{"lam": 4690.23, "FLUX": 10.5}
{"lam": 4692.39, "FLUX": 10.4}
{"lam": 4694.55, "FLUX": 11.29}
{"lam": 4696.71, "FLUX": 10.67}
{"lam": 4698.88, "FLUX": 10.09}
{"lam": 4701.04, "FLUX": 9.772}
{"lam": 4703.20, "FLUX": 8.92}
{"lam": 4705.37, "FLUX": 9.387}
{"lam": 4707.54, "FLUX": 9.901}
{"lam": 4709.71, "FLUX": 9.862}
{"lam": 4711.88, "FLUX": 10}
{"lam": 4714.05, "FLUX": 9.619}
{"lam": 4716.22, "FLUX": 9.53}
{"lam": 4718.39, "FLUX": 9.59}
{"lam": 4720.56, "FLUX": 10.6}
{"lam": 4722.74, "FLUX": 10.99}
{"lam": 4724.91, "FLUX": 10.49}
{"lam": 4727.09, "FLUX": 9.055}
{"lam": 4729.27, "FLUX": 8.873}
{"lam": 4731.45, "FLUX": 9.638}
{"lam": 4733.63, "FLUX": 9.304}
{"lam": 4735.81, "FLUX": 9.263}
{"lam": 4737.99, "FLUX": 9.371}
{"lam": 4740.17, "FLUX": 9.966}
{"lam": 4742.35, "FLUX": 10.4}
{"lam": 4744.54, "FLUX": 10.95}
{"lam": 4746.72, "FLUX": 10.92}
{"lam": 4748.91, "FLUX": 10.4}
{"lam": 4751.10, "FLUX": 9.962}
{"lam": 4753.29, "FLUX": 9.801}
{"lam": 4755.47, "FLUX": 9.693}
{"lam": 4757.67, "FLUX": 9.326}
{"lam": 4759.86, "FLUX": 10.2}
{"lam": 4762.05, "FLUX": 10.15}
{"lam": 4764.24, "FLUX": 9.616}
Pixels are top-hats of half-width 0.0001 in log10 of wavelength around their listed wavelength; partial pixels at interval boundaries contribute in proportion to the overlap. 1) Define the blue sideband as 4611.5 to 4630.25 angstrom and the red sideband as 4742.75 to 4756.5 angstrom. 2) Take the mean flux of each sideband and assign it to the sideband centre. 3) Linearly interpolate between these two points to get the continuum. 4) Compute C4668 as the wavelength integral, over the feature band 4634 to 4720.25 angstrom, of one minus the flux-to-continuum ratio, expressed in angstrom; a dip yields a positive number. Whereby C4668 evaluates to 1.48 angstrom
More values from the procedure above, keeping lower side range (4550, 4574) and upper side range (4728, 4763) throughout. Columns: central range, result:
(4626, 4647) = -1.2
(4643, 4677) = -0.6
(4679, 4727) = -0.9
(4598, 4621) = 0.3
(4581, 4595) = 0.0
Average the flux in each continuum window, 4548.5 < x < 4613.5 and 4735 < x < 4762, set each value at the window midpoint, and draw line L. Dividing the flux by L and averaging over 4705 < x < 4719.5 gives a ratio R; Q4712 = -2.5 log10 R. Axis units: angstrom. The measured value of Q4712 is 0.04 mag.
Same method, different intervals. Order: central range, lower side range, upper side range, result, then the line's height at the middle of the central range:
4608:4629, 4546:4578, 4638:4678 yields -0.02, 10.3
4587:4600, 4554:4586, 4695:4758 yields 0.03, 10.3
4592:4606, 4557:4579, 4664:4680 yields 0.08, 10.4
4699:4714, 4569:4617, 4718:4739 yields 0.01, 9.79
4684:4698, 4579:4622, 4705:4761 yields -0.08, 9.95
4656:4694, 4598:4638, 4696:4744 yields -0.04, 10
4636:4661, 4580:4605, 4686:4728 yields -0.05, 10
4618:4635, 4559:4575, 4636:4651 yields -0.02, 10.4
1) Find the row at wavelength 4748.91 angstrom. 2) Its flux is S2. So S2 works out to 10.4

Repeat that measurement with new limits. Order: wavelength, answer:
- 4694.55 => 11.29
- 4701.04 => 9.772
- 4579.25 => 10.01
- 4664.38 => 10.06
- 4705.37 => 9.387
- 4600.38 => 9.076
